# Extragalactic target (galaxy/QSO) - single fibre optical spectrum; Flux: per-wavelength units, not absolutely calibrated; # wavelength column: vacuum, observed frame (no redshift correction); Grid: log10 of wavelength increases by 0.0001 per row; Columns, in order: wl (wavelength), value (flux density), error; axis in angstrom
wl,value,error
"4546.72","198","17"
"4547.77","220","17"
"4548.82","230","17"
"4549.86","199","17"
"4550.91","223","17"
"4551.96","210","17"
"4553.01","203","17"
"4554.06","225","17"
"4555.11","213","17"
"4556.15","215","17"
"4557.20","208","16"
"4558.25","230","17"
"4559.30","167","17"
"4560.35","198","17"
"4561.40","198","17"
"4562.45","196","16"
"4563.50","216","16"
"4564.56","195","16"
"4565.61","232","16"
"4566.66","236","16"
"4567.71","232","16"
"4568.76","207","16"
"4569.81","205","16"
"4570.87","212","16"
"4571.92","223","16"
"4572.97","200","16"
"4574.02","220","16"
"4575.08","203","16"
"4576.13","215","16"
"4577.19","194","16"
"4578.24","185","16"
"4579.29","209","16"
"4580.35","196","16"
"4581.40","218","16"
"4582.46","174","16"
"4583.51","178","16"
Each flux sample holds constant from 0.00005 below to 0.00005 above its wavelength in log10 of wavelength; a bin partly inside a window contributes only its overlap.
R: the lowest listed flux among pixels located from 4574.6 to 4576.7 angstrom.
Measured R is 203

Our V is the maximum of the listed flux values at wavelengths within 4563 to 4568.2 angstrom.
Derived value 236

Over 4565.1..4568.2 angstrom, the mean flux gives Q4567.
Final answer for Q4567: 234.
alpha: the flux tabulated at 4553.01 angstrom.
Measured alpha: 203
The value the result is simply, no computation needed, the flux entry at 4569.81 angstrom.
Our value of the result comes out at 205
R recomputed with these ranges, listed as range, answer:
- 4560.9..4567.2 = 195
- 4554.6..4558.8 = 208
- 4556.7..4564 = 167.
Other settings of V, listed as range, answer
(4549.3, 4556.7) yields 225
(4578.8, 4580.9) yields 209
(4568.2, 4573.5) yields 223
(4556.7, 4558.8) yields 230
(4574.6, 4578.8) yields 215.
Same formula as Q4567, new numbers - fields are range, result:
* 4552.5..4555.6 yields 214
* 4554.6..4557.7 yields 213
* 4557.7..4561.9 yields 198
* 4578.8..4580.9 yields 203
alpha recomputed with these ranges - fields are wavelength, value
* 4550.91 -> 223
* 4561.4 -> 198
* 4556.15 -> 215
